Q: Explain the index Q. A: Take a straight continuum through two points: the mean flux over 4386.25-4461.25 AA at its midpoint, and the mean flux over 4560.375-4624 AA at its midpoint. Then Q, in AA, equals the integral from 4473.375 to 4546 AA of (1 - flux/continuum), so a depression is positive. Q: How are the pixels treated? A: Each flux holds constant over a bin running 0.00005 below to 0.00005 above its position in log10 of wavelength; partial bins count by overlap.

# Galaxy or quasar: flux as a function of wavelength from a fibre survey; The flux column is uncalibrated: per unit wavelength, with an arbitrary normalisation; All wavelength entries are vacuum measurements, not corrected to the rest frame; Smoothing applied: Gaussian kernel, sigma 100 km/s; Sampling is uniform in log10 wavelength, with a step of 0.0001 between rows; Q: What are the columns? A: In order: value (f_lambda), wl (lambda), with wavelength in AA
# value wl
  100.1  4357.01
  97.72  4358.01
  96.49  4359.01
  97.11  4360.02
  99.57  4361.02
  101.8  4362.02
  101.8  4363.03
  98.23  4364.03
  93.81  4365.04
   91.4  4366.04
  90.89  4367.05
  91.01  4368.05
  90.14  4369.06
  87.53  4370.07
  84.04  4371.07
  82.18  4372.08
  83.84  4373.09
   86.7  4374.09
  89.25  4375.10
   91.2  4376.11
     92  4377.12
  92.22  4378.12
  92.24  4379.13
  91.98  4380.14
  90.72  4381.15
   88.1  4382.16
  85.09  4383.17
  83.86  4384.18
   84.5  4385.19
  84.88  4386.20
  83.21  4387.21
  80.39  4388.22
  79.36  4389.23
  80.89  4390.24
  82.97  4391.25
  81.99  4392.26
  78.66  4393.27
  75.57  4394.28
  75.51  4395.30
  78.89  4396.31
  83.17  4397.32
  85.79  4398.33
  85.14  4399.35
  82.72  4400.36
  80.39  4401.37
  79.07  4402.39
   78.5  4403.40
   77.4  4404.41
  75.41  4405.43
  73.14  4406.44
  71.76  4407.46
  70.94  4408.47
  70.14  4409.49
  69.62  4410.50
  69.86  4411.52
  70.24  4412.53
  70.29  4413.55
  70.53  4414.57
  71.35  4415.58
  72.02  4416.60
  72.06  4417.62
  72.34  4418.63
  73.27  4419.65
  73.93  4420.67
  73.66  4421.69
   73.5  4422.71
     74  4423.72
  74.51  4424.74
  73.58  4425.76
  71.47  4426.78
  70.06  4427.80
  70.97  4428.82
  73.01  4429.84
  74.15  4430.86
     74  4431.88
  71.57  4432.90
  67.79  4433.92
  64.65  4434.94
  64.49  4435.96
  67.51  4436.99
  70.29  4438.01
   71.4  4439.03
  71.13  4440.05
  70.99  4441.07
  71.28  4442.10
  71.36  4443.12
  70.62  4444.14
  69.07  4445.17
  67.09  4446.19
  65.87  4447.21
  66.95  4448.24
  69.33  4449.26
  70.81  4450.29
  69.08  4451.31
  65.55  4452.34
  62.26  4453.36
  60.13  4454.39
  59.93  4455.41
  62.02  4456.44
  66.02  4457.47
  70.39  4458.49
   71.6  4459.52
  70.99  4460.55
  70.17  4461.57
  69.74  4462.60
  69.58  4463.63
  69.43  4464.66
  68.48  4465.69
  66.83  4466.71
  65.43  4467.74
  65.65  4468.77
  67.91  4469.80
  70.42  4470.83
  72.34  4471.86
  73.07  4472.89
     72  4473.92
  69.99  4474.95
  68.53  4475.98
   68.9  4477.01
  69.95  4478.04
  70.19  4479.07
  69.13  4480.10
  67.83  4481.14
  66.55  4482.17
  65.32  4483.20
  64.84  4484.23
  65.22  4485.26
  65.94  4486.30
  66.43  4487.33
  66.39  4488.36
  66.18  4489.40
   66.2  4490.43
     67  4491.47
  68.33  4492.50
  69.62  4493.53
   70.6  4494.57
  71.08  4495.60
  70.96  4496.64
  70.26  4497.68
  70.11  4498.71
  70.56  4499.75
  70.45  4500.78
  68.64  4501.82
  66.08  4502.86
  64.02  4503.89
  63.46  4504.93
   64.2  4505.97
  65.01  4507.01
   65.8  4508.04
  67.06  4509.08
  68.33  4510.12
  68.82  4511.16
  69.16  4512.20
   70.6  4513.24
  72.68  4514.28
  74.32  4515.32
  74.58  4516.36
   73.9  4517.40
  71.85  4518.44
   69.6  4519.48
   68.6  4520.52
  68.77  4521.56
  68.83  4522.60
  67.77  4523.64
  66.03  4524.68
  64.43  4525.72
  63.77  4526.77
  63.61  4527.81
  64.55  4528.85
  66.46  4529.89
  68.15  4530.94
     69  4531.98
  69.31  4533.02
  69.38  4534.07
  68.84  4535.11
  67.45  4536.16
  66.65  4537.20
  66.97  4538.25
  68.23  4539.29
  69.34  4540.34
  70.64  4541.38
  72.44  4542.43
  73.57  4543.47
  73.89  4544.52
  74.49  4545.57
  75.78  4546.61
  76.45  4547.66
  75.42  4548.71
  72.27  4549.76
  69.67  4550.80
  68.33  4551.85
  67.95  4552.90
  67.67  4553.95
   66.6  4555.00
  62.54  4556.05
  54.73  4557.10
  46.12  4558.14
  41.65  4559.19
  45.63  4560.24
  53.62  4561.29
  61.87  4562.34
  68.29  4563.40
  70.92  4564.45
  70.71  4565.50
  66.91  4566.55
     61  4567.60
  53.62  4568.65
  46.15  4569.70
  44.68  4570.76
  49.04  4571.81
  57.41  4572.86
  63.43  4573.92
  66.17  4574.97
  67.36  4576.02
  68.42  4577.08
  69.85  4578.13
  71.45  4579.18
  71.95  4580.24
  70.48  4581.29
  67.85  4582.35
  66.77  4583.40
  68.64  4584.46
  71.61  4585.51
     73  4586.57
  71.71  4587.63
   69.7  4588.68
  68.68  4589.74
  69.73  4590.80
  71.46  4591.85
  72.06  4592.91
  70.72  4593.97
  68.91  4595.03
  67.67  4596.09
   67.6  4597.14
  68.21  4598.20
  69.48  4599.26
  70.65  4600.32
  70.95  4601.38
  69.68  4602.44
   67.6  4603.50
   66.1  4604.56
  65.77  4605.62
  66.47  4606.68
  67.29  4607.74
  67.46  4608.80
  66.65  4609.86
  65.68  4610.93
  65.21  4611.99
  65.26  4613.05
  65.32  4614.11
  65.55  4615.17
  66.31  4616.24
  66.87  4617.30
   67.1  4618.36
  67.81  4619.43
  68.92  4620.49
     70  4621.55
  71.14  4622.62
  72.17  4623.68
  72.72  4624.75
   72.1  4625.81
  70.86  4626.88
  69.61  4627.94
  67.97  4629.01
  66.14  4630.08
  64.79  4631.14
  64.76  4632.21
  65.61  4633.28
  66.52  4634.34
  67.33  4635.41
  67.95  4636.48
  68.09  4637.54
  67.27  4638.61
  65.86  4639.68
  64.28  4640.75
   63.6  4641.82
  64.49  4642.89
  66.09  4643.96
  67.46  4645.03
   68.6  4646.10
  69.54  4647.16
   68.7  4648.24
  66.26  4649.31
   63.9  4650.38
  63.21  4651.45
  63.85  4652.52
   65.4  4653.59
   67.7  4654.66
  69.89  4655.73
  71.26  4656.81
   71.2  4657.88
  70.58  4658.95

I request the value 1.0 AA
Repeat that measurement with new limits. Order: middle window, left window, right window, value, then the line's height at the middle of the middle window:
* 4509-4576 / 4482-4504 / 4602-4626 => 1.9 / 67.8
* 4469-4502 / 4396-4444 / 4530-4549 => 1.4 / 71.8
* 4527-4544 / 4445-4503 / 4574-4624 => 0.0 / 68.3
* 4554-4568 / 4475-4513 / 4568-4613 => 1.5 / 66.9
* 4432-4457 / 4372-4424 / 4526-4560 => 2.6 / 75.5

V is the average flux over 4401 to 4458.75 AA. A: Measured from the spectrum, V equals 70.5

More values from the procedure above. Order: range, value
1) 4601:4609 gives 67.6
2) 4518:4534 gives 67.4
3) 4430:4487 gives 68.4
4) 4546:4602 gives 65.5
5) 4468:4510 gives 68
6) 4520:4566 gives 66.5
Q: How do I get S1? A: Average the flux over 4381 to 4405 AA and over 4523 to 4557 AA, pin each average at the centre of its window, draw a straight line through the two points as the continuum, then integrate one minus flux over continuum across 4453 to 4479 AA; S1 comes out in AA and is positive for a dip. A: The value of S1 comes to 2.5 AA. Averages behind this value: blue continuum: 81.8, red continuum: 68.8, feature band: 68.1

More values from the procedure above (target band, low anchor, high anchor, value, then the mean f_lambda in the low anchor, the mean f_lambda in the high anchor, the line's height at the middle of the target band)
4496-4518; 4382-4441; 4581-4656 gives 0.9 AA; 75.3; 67.9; 71.9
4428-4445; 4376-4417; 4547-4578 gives 1.2 AA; 79.9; 61.7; 75.5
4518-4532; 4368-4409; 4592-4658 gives 1.3 AA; 83.1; 67.6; 74.2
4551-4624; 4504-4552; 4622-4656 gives 2.9 AA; 69.3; 67.3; 68.2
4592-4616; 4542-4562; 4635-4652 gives -0.7 AA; 65.1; 66.4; 65.9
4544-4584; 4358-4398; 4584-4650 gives 4.7 AA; 87.9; 68.1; 72.5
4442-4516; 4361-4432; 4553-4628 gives 6.2 AA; 80.8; 65.7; 74.4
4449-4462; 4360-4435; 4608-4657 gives 1.8 AA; 80.6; 67.2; 77.3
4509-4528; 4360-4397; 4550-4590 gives 0.2 AA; 87.5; 63.3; 69.8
